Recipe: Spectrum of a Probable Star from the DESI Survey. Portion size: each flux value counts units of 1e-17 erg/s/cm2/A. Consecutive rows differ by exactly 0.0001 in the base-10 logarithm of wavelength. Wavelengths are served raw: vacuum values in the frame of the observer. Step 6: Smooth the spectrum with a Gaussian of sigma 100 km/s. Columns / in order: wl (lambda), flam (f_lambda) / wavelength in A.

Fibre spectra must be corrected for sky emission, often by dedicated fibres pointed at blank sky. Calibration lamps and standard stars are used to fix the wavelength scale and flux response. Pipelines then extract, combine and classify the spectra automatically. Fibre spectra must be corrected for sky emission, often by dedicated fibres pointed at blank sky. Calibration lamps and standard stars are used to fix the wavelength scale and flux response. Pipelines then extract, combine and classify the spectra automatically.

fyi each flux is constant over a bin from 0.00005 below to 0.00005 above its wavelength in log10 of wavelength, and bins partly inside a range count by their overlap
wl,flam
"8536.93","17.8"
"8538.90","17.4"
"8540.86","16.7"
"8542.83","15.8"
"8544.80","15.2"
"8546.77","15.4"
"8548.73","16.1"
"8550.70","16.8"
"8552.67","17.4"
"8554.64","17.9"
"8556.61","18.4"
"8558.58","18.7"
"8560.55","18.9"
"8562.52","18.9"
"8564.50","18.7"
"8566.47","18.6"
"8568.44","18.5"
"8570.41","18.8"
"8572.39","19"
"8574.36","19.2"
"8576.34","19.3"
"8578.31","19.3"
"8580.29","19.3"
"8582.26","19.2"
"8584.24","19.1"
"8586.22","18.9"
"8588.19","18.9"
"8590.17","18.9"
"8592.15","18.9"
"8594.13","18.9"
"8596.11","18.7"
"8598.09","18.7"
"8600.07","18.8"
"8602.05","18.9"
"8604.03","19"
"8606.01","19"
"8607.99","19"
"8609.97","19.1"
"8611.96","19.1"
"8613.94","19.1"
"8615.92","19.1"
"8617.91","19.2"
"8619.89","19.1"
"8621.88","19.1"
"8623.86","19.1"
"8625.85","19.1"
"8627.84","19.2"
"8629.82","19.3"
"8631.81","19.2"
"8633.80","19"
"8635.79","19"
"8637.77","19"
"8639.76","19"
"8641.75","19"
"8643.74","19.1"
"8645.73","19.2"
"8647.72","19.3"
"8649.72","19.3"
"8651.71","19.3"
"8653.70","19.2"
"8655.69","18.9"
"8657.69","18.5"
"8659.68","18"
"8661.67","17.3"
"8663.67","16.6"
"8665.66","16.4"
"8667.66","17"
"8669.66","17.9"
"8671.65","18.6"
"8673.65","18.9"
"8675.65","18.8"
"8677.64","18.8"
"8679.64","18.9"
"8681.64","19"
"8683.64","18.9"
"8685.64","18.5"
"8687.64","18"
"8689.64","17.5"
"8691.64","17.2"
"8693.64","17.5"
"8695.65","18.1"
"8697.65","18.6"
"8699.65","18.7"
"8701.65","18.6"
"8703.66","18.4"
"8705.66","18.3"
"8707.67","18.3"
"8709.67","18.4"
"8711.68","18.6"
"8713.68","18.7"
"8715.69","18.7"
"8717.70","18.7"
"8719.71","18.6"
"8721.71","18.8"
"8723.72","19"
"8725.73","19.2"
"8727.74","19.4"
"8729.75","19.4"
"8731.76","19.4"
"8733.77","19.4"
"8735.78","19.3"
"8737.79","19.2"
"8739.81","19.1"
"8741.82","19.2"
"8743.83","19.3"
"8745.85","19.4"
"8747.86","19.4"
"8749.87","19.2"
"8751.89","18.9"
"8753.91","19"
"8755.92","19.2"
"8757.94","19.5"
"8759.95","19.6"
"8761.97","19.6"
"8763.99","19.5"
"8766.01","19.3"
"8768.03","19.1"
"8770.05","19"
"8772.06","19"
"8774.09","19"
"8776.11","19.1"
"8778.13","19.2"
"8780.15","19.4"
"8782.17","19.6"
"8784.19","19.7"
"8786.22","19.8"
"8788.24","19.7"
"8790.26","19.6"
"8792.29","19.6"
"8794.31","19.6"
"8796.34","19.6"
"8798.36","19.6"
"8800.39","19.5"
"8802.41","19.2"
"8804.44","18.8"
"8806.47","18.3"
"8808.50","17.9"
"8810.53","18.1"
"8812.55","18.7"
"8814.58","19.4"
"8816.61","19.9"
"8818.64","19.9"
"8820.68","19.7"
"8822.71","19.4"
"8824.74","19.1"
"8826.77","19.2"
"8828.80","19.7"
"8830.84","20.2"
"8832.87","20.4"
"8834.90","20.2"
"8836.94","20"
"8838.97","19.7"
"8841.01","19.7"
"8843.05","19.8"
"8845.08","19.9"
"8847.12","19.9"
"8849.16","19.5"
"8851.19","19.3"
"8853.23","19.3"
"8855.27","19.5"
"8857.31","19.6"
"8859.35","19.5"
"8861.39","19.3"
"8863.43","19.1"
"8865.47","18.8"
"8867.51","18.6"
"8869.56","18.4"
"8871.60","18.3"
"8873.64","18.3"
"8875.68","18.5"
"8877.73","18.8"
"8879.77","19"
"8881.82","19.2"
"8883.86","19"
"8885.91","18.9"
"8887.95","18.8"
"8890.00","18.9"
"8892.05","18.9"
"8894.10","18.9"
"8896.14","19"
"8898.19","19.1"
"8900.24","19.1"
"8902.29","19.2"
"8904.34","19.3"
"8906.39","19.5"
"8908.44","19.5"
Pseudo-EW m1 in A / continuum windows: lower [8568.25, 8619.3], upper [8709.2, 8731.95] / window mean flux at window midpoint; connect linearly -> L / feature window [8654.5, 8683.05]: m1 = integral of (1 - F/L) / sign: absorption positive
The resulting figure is 1.2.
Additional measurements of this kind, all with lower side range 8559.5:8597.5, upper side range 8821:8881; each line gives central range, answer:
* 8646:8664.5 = 0.5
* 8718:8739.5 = 0.0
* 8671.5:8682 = 0.1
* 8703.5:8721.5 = 0.6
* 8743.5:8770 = -0.1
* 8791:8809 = 0.1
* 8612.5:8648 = -0.2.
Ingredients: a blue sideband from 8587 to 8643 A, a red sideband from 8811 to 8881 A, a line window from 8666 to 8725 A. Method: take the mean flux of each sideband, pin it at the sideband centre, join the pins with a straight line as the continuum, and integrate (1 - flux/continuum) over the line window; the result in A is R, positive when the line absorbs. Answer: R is 2.3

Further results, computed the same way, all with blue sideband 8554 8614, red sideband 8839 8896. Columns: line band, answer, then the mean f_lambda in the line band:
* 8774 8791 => -0.39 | 19.5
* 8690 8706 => 0.71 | 18.1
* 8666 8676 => 0.46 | 18.1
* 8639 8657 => -0.18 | 19.1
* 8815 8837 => -0.80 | 19.8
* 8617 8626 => -0.09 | 19.1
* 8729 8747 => -0.27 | 19.3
